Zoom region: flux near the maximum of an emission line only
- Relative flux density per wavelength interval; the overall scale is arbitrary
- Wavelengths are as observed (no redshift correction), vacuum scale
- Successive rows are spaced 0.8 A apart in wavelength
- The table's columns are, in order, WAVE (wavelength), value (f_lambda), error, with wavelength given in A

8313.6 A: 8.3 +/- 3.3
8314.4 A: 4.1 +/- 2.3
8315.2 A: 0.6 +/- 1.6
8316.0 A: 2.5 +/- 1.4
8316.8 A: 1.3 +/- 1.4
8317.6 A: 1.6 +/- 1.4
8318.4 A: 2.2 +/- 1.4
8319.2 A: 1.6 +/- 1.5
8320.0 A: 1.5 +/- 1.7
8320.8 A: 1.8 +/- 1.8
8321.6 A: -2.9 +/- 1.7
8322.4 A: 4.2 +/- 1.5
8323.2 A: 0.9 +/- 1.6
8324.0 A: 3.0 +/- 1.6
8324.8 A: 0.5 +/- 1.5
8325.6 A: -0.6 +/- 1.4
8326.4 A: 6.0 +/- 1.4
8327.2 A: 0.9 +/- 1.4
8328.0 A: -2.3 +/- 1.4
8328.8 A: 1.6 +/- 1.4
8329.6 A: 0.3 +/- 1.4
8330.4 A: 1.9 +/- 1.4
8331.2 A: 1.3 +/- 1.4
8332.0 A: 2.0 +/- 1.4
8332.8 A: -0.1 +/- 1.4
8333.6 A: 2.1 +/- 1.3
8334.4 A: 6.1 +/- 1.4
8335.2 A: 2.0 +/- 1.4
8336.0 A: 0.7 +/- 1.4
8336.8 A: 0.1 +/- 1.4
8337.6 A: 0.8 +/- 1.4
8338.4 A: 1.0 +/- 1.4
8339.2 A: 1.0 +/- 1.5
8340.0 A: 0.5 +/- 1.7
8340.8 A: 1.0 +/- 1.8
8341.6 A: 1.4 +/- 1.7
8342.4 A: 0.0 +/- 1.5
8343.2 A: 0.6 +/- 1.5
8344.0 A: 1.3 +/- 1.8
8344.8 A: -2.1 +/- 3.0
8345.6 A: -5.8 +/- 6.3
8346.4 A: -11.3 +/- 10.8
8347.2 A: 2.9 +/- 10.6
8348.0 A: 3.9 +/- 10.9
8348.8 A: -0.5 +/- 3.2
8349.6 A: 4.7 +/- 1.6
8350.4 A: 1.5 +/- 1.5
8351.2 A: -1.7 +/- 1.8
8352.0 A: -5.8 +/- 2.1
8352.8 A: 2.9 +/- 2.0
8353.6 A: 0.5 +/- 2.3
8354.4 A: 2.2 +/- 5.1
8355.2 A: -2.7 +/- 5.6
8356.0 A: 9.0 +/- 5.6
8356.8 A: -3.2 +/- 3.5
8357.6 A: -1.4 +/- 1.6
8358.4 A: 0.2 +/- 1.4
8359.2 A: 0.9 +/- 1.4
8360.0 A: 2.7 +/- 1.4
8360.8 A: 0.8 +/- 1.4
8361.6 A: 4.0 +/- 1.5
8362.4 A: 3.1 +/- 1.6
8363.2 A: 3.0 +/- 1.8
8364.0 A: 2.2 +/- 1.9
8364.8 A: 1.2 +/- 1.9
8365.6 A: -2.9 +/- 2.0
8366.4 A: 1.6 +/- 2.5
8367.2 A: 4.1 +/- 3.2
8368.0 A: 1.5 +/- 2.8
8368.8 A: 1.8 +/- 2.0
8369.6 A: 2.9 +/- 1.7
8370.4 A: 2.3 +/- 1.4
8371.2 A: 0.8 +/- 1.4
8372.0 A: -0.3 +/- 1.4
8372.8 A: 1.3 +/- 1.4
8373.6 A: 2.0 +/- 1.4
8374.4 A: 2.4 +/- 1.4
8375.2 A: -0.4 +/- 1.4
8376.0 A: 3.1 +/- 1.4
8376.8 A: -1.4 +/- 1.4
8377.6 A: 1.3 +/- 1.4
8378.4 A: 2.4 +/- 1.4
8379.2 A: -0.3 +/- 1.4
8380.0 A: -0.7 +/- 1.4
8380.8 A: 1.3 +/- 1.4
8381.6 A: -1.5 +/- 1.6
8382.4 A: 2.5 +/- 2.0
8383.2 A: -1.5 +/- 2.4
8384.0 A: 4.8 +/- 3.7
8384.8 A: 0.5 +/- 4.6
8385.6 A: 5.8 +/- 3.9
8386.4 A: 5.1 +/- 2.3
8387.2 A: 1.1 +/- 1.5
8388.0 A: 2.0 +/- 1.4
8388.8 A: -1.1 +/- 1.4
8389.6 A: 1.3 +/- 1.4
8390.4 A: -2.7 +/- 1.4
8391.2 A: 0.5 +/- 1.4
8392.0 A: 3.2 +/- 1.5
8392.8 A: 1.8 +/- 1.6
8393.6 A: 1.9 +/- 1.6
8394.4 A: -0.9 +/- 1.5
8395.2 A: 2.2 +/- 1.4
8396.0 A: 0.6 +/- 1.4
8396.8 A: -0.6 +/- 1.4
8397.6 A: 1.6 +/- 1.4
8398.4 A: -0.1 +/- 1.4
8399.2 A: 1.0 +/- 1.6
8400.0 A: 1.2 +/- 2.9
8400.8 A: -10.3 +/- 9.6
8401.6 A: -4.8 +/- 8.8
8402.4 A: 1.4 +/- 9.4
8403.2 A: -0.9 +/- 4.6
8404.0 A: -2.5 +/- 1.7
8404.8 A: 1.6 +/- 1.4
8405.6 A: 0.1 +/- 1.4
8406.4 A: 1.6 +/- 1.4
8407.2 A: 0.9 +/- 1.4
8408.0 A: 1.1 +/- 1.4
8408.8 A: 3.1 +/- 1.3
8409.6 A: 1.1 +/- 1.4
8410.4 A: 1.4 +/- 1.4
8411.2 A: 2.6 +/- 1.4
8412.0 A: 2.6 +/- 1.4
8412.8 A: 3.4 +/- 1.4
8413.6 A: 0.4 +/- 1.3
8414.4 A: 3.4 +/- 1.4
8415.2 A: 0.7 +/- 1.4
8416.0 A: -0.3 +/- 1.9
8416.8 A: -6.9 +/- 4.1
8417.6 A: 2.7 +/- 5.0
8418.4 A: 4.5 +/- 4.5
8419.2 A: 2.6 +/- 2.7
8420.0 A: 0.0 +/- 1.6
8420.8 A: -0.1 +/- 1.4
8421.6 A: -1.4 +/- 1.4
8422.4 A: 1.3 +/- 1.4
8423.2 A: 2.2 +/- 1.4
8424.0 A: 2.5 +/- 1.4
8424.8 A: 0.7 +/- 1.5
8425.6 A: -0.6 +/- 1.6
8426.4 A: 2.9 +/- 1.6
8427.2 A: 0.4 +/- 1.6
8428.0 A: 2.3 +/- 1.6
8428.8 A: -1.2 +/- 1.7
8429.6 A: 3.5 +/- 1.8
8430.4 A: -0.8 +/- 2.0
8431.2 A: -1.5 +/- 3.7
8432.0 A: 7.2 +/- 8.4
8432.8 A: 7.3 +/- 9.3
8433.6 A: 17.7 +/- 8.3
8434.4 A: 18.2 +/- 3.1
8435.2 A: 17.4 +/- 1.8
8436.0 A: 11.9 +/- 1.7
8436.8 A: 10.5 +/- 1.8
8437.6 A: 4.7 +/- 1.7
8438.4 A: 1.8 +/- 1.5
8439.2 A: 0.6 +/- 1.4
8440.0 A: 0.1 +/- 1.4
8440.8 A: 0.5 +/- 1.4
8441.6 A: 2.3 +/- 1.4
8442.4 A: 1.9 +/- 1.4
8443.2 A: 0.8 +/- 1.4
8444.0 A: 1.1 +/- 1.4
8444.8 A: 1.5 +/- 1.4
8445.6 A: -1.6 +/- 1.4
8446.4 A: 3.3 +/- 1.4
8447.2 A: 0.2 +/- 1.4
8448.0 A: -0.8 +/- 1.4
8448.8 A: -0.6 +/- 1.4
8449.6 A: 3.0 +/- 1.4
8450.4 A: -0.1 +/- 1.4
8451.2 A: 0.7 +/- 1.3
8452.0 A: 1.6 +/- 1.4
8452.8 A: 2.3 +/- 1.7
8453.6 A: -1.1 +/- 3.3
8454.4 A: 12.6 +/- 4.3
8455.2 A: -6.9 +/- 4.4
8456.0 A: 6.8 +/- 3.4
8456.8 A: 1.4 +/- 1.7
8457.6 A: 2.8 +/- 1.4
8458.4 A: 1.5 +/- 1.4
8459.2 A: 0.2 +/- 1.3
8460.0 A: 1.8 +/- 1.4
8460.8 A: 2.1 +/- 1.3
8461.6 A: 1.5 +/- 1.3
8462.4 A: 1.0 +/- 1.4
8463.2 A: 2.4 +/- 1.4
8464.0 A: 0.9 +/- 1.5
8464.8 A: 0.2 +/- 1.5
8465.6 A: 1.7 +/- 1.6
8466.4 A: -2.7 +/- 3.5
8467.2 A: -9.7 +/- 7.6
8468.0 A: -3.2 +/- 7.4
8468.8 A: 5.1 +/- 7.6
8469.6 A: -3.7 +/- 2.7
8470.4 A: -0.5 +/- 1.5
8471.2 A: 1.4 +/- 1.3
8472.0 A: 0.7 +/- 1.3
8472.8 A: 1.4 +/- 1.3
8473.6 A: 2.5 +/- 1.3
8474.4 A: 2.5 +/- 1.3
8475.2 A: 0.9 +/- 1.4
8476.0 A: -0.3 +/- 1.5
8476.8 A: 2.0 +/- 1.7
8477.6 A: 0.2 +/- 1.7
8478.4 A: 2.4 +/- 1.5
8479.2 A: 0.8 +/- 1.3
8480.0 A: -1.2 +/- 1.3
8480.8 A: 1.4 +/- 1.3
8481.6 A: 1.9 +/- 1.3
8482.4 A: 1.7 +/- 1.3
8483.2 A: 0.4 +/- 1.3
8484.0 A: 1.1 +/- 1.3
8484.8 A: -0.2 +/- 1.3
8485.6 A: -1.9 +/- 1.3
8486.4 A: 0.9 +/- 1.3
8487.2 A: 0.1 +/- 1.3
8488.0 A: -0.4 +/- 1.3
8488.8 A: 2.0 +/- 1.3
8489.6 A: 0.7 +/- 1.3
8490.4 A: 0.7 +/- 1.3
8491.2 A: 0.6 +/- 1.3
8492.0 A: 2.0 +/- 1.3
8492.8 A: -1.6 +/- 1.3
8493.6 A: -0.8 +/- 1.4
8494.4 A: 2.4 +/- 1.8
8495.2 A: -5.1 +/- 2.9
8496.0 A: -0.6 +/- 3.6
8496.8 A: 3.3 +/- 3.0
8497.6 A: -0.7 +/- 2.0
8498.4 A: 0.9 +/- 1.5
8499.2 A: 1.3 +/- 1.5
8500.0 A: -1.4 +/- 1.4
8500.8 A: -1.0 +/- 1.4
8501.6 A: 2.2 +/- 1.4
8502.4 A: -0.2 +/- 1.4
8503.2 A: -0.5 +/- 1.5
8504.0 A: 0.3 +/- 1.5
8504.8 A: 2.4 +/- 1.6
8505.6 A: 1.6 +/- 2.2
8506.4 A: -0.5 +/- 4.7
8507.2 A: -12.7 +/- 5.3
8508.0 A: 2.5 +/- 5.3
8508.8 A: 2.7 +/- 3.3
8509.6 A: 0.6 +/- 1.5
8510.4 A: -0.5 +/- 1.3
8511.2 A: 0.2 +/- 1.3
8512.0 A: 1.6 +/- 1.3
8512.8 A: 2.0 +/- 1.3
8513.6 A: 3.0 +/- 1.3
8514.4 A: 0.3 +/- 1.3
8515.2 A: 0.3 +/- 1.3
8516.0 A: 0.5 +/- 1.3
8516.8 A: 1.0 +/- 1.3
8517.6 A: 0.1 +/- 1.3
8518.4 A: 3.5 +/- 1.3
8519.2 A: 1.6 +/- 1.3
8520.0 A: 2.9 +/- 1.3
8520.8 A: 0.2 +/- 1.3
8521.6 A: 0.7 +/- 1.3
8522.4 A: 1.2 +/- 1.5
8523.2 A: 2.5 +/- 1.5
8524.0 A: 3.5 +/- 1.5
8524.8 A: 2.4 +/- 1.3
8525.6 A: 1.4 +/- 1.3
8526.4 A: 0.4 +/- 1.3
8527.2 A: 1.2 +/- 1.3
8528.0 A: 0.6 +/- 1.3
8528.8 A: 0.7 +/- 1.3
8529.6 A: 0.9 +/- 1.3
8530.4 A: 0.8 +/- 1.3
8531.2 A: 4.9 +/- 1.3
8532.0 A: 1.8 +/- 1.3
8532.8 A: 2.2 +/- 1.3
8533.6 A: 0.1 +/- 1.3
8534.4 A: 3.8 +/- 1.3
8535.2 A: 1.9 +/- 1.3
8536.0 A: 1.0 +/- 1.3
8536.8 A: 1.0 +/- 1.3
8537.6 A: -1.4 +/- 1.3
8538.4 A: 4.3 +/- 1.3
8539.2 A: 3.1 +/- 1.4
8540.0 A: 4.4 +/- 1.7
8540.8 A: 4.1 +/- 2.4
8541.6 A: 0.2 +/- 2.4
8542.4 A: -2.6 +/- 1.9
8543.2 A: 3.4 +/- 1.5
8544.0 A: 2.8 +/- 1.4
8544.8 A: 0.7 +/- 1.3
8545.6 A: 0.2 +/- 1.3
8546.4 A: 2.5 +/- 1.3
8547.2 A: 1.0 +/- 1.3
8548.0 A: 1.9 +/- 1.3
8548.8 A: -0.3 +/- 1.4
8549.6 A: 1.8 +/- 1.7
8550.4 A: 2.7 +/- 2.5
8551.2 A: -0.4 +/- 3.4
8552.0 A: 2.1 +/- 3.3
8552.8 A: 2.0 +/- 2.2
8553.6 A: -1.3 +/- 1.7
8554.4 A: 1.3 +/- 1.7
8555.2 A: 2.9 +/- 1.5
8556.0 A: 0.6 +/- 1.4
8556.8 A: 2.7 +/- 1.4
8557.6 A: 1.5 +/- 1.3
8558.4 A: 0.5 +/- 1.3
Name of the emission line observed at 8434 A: H-beta 4861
